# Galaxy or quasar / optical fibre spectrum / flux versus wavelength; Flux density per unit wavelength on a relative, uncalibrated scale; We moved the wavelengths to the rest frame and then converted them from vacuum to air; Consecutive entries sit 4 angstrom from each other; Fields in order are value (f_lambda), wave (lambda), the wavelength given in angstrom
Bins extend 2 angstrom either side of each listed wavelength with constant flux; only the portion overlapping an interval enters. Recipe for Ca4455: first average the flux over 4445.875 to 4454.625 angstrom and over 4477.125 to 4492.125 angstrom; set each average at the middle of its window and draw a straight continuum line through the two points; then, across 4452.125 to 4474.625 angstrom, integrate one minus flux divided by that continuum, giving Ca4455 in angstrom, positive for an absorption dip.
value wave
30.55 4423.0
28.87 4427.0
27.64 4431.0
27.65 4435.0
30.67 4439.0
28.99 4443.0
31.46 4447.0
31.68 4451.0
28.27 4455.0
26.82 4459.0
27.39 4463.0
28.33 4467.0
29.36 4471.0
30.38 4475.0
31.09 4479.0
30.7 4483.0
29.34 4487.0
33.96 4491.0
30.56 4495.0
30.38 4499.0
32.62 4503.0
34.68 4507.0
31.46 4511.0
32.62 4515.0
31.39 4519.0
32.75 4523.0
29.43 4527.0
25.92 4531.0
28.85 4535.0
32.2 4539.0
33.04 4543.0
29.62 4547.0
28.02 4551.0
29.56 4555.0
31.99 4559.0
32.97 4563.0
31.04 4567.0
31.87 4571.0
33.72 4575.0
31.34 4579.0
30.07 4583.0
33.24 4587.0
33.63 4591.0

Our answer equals 1.9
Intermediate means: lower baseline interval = 31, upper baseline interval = 31.1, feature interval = 28.3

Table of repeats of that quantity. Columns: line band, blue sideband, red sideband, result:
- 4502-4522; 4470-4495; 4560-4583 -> -0.9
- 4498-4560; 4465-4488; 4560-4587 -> 0.2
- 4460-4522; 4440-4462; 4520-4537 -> -3.2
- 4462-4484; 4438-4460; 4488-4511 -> 1.0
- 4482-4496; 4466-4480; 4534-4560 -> -0.6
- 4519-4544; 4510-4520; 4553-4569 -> 1.1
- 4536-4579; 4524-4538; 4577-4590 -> -1.6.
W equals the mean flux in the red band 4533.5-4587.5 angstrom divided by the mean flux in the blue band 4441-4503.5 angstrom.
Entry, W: 1.04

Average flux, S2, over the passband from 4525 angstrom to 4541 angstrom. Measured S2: 29.1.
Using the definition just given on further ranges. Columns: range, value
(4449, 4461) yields 28.9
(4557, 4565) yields 32.5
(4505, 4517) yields 32.9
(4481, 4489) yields 30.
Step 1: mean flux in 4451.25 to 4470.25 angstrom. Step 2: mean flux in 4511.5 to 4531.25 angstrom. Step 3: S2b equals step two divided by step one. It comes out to 1.1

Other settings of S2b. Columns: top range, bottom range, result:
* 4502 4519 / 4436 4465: 1.12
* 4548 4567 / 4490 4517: 0.95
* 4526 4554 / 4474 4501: 0.96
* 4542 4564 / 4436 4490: 1.04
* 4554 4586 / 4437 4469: 1.09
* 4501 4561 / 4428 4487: 1.06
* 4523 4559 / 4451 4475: 1.05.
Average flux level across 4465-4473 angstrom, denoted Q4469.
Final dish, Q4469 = 28.8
